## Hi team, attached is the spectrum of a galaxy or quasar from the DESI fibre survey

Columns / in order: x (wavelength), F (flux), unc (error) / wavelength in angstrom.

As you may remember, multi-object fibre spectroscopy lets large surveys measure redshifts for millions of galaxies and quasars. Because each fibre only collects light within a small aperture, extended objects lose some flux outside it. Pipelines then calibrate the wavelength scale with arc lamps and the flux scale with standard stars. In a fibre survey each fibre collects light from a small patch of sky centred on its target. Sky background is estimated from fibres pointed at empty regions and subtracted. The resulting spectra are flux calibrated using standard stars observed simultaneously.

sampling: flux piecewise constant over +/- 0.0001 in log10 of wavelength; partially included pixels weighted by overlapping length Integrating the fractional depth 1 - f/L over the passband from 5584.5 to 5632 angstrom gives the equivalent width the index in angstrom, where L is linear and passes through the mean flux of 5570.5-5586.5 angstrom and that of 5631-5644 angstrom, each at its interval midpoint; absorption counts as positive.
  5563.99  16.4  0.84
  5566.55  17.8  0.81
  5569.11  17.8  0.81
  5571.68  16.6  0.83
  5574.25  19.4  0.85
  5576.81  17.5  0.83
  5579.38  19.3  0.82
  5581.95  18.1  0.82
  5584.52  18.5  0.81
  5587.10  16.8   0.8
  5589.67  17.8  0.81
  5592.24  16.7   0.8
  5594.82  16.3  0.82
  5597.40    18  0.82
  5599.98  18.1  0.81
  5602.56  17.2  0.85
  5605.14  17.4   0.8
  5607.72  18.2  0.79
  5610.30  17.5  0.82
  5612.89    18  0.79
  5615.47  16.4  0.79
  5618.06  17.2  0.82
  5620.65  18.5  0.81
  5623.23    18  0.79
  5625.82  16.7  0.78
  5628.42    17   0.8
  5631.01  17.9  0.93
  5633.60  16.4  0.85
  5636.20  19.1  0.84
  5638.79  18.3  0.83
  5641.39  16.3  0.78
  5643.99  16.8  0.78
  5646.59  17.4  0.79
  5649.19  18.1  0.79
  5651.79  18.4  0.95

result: 1.0 angstrom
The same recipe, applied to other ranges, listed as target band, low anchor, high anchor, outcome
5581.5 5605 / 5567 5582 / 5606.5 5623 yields 0.6 angstrom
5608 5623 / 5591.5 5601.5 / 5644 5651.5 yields -0.1 angstrom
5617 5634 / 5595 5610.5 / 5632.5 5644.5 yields 0.1 angstrom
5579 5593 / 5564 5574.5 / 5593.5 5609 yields -0.2 angstrom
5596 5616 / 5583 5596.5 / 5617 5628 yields -0.3 angstrom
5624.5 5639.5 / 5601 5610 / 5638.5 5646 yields -0.3 angstrom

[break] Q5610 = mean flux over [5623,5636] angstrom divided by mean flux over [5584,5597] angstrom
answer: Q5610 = 1.01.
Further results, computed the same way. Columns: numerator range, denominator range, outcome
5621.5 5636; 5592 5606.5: 1.00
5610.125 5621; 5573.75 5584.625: 0.94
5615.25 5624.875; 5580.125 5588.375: 0.99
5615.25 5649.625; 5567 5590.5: 0.97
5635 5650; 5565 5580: 0.98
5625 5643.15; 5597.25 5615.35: 0.98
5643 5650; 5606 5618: 1.00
